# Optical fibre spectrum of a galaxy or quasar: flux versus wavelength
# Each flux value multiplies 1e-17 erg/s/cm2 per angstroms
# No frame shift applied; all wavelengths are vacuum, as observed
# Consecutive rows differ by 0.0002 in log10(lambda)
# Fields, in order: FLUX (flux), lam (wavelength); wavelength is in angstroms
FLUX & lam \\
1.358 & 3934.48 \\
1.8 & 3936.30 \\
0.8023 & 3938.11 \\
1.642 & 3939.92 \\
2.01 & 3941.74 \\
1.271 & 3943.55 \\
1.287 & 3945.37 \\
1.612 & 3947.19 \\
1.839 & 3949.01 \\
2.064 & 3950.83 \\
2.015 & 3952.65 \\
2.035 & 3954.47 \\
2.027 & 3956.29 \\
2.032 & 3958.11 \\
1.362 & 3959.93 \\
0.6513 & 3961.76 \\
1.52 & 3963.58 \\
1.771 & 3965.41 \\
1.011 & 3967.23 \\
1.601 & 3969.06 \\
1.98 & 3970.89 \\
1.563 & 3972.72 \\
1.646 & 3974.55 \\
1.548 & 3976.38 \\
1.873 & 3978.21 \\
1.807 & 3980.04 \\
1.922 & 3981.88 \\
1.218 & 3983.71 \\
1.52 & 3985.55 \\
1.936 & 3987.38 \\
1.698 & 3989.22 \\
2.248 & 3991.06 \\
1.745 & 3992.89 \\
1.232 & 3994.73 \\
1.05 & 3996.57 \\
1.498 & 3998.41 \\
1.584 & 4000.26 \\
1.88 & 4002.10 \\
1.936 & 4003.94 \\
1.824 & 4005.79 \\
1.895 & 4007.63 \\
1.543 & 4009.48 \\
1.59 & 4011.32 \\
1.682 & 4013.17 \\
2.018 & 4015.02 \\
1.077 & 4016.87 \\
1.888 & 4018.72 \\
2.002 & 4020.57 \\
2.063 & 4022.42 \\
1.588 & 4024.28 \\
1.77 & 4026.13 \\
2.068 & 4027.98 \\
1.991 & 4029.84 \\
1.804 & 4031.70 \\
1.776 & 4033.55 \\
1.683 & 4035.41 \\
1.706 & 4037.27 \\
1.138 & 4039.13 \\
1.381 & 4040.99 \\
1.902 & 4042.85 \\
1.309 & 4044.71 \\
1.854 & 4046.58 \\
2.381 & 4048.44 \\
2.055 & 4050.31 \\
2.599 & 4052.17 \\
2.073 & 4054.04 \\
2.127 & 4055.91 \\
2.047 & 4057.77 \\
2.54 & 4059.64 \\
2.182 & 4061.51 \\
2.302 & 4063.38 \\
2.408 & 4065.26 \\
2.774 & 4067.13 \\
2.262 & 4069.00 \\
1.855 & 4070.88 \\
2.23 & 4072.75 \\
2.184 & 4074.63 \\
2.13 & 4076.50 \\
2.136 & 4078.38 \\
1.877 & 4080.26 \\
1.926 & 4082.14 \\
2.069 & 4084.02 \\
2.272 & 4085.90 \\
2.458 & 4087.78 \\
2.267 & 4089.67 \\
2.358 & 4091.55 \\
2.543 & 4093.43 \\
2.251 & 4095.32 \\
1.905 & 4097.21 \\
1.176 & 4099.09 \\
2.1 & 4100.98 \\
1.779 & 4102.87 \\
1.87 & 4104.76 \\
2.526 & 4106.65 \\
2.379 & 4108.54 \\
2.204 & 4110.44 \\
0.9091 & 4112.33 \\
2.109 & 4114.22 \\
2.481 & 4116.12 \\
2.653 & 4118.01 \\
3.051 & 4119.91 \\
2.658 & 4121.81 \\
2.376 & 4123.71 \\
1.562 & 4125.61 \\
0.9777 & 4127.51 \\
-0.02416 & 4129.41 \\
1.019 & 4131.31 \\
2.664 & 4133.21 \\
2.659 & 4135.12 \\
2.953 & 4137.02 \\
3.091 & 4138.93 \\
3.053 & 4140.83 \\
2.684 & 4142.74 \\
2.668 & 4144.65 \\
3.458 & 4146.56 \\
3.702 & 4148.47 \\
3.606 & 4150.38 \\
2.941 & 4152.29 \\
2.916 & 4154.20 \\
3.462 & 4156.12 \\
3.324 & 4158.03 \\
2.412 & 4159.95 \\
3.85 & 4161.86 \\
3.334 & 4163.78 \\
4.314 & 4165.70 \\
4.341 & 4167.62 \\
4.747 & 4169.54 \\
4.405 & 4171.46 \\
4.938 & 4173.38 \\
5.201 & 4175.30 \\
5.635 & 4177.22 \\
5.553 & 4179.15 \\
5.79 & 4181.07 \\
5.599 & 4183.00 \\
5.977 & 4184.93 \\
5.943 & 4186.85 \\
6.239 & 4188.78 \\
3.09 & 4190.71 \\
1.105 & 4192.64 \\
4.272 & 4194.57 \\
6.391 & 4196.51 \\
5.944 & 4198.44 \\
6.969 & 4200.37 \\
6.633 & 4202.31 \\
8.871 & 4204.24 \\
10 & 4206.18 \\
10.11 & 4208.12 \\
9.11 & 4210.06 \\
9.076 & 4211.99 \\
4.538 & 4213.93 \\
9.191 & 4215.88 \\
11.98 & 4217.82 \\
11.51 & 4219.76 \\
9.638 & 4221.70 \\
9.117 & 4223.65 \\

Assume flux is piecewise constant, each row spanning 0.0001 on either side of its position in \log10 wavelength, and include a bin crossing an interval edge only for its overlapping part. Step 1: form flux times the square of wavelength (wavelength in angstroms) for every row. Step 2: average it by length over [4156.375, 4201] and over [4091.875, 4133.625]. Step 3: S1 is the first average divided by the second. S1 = 2.5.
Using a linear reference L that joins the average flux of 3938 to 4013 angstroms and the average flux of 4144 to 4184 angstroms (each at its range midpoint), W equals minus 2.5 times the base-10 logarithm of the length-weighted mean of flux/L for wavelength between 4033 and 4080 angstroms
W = 0.31 mag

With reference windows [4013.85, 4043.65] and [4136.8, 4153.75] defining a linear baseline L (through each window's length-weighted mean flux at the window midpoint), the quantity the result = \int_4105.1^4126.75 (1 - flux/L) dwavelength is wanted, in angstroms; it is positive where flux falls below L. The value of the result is 4.2 angstroms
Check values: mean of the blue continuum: 1.74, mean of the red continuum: 3.13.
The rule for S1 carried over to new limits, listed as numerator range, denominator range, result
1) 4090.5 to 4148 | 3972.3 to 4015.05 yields 1.40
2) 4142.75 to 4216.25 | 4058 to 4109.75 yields 2.51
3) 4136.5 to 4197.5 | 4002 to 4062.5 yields 2.36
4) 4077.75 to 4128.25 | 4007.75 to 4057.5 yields 1.20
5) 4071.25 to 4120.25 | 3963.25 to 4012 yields 1.36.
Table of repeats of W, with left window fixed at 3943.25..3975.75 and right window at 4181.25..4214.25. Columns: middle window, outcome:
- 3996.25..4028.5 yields 0.488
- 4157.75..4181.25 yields 0.316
